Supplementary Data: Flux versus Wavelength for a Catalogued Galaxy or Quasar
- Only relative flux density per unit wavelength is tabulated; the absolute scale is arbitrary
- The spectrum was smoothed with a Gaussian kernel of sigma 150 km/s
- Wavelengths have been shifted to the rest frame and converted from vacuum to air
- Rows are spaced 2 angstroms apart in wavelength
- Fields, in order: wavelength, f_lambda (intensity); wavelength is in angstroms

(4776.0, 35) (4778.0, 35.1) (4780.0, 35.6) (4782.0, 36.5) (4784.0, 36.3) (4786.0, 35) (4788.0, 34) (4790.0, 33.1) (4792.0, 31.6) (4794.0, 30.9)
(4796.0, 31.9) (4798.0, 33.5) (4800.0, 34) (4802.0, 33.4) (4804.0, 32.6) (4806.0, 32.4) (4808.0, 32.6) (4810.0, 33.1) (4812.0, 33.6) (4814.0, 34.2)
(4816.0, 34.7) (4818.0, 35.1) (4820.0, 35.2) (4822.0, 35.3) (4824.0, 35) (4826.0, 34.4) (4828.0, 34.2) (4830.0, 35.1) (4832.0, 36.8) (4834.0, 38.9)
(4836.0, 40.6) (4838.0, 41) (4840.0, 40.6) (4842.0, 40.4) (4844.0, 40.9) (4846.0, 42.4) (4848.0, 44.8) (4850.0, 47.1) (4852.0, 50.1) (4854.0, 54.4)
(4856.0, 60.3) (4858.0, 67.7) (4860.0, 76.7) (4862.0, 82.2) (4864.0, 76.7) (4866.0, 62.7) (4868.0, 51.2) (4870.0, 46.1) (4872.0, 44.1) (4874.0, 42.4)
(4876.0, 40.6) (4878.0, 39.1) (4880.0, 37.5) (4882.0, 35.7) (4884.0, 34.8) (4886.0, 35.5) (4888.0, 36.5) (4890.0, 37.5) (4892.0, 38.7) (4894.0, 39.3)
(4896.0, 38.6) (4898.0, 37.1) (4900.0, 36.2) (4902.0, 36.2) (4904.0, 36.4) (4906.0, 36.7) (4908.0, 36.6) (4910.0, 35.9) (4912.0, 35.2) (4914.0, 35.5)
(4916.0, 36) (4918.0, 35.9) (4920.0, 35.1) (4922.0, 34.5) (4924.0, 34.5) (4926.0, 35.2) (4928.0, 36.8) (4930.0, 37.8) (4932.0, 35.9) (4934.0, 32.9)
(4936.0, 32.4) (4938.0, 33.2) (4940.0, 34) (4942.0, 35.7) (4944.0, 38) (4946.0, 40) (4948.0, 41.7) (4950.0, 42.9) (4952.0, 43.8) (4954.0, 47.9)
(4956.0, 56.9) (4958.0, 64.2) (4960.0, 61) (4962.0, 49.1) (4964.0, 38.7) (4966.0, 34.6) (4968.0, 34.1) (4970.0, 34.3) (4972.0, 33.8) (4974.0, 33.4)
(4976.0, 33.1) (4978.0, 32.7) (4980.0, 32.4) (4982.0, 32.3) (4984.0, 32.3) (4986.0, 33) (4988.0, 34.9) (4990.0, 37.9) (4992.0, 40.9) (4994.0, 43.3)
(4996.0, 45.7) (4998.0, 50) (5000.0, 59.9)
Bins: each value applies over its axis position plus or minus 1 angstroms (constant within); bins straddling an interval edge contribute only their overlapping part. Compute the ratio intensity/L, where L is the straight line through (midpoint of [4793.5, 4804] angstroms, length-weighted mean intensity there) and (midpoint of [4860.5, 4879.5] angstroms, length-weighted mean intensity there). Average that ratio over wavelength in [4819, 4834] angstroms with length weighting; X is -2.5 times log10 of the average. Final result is 0.16 mag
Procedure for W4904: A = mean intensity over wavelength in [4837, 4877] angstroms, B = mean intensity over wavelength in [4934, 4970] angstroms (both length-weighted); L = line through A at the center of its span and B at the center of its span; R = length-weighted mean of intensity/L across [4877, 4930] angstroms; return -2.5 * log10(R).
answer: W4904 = 0.29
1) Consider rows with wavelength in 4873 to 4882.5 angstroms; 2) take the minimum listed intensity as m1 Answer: 35.7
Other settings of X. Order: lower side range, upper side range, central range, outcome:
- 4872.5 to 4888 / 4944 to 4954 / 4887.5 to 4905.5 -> 0.047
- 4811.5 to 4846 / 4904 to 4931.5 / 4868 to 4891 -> -0.093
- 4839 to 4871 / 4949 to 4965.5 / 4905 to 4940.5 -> 0.419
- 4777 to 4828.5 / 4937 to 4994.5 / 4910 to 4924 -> 0.077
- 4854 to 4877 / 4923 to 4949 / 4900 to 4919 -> 0.231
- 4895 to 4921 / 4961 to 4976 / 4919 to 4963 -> -0.129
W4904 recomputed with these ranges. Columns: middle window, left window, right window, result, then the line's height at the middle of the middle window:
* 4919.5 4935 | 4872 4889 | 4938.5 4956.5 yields 0.150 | 40.6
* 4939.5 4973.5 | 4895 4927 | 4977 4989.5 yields -0.248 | 34.2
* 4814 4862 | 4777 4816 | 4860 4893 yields -0.077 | 40.7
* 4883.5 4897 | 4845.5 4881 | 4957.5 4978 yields 0.325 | 50.4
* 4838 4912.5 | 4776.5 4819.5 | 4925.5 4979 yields -0.228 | 36.8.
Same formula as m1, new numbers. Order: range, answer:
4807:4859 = 32.6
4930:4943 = 32.4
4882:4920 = 34.8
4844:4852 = 40.9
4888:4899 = 36.5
